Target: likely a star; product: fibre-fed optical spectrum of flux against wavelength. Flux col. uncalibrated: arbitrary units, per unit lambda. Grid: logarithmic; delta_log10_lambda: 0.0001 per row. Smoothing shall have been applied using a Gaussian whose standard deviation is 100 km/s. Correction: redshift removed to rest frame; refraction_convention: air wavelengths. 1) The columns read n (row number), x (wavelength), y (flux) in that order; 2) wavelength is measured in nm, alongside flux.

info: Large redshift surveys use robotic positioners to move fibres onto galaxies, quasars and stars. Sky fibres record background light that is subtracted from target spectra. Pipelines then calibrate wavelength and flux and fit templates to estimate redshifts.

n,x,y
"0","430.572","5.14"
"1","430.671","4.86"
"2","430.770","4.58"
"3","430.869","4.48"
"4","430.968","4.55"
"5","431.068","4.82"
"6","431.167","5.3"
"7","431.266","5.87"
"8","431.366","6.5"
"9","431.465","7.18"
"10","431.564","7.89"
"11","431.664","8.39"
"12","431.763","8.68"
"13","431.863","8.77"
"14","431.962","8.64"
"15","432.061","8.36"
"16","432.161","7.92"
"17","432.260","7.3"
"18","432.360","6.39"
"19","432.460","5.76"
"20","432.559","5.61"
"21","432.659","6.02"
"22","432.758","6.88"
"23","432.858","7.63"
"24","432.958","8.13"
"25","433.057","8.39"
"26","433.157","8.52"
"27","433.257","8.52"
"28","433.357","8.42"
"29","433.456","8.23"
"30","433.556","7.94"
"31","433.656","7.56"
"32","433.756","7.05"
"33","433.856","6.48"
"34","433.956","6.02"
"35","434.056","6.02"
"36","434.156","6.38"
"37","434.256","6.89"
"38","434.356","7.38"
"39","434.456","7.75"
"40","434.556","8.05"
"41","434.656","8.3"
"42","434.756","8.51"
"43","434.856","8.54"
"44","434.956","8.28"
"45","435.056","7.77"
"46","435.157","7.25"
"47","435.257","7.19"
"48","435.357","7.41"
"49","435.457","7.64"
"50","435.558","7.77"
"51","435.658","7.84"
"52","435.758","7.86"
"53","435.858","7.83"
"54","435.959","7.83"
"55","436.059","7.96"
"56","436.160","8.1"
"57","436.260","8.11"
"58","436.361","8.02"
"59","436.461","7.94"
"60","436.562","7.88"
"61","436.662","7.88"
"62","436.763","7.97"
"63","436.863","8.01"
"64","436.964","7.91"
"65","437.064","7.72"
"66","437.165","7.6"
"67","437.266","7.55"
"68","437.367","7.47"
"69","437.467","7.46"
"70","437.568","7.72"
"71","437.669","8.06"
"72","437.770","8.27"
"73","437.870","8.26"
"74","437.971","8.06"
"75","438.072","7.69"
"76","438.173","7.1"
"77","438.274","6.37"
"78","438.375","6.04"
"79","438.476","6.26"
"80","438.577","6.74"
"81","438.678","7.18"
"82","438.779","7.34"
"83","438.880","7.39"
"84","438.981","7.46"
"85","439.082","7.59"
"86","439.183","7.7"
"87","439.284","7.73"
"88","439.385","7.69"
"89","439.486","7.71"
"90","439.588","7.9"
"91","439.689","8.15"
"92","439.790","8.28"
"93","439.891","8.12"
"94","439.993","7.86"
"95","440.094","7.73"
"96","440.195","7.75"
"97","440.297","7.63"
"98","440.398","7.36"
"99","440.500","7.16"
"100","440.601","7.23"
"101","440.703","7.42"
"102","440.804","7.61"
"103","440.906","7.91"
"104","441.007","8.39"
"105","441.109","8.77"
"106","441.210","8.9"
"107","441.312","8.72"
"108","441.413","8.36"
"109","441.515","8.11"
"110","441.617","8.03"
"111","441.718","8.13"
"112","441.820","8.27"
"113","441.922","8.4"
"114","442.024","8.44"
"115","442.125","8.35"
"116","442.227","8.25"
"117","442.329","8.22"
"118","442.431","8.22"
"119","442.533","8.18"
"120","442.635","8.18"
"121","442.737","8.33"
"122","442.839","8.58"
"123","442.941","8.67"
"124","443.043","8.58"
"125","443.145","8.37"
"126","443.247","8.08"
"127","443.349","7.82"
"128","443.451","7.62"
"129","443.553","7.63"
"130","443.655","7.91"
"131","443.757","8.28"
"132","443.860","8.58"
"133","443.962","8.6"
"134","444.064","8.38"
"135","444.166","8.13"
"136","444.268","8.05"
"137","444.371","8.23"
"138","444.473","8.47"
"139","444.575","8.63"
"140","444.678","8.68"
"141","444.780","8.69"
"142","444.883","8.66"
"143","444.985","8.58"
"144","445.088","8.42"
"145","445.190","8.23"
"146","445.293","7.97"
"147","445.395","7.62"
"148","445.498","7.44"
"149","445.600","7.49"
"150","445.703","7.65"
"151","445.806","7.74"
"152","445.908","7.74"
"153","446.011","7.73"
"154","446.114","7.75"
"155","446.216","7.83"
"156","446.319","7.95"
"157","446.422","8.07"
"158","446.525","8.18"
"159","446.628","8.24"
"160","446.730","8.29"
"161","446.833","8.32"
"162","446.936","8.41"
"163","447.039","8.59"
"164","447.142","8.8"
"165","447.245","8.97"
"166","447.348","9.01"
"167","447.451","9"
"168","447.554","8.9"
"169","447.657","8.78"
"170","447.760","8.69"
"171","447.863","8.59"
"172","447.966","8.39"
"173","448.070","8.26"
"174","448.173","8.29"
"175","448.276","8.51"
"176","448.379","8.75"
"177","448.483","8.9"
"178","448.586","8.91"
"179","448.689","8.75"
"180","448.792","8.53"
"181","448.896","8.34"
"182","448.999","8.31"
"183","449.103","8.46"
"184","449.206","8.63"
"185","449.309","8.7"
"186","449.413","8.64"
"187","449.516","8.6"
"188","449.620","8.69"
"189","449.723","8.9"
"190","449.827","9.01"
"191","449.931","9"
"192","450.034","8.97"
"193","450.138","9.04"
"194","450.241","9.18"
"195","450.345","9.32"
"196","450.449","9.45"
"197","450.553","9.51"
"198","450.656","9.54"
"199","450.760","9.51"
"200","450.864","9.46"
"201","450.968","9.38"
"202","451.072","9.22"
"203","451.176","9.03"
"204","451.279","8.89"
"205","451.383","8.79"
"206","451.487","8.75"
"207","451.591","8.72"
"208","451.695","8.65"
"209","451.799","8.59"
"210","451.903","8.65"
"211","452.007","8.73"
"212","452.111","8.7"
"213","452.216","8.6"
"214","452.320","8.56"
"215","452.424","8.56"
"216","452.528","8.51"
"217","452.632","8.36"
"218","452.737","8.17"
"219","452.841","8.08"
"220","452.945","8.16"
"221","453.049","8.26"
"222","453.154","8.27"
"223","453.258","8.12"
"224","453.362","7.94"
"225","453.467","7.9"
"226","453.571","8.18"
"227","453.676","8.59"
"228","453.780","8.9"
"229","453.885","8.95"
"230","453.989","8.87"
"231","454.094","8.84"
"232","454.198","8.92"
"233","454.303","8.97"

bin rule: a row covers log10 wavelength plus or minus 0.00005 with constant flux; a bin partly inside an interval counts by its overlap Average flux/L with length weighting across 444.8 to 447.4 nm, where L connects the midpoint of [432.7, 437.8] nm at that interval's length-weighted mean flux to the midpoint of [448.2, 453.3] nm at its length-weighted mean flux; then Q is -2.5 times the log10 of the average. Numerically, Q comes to 0.039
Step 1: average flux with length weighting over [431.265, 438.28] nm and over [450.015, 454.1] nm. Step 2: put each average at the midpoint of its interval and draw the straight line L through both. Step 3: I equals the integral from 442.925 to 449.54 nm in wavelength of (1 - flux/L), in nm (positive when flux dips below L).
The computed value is 0.03 nm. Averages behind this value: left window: 7.63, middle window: 8.34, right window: 8.74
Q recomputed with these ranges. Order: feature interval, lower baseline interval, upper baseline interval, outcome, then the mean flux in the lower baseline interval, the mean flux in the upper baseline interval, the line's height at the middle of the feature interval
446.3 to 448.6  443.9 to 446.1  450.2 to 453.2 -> -0.02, 8.14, 8.81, 8.39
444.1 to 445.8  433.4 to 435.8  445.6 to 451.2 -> 0.02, 7.51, 8.64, 8.36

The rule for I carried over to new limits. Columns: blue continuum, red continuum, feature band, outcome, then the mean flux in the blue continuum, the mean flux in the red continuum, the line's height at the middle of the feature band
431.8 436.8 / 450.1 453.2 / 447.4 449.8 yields -0.007 nm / 7.62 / 8.82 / 8.61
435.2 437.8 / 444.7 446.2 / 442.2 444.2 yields -0.072 nm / 7.8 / 7.99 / 7.94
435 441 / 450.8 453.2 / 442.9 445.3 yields -0.066 nm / 7.64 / 8.66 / 8.08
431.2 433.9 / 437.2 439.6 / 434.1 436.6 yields -0.100 nm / 7.51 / 7.44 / 7.48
